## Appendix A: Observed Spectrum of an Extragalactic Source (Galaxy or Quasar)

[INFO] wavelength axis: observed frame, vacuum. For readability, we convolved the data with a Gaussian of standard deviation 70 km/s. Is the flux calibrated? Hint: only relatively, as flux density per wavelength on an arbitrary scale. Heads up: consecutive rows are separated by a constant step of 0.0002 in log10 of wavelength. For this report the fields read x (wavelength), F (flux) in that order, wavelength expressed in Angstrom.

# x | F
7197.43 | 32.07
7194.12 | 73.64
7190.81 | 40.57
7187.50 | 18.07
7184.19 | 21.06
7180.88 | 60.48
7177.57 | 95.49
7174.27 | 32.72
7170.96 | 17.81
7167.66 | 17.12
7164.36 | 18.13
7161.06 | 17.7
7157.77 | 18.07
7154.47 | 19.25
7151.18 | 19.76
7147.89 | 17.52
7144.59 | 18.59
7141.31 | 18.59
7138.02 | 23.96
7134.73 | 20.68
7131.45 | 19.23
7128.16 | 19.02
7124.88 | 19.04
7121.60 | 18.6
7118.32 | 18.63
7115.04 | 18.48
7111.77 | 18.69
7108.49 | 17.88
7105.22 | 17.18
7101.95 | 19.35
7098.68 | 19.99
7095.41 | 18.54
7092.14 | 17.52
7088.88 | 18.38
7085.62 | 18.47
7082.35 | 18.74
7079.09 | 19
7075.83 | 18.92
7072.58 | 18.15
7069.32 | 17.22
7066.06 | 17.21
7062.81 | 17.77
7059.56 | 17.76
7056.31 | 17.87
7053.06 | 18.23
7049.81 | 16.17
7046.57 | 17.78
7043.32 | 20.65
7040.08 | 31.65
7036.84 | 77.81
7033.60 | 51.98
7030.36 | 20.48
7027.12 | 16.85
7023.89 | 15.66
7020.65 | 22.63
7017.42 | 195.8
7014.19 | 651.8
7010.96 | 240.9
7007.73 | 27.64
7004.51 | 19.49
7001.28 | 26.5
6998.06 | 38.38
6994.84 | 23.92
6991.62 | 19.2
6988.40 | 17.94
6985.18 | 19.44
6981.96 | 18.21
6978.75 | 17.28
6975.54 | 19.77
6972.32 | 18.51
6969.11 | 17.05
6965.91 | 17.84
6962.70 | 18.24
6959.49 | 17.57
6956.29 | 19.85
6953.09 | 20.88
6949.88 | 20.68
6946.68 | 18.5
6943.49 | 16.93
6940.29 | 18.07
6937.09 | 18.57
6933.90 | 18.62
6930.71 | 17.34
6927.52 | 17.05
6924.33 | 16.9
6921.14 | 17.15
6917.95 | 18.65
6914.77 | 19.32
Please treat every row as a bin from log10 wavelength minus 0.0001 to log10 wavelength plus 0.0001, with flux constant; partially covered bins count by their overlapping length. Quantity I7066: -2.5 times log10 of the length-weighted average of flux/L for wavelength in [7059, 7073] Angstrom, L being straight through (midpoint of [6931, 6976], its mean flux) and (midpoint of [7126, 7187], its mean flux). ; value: 0.28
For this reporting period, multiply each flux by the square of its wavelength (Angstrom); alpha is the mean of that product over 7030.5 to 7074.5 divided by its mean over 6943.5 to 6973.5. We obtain 1.42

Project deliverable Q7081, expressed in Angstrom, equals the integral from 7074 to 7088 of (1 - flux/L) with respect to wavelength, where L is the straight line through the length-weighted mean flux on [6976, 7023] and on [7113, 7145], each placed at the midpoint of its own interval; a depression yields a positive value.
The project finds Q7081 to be 8.36 Angstrom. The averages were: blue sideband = 92.7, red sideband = 19.5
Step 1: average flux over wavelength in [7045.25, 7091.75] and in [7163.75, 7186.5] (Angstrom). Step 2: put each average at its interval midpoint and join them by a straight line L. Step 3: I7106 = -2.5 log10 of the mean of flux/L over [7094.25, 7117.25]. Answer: 0.31 mag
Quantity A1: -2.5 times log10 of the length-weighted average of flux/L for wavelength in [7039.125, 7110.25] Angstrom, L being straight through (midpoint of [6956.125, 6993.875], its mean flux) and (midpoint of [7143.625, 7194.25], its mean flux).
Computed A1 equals 0.29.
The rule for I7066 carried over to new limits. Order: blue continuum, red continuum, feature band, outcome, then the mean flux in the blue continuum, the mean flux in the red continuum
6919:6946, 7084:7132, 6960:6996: -0.051 mag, 17.6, 18.6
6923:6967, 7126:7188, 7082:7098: 0.272 mag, 18.4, 26.1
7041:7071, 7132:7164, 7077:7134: 0.006 mag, 18.2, 19.3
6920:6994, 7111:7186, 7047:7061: 0.229 mag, 18.4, 24.8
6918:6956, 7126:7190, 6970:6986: 0.070 mag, 18.3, 26.1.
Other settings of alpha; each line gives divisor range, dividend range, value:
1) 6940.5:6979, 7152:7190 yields 1.74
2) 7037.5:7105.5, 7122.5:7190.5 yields 1.34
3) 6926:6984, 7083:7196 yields 1.43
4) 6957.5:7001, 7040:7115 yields 0.93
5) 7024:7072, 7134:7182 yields 1.13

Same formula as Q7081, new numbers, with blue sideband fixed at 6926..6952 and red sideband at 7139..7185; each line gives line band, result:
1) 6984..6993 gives 0.72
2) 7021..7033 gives 0.59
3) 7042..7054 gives 2.56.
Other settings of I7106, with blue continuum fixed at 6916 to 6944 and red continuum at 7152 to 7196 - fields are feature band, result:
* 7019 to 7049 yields -0.22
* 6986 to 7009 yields -0.10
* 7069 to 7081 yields 0.44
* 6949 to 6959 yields -0.04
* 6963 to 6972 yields 0.15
